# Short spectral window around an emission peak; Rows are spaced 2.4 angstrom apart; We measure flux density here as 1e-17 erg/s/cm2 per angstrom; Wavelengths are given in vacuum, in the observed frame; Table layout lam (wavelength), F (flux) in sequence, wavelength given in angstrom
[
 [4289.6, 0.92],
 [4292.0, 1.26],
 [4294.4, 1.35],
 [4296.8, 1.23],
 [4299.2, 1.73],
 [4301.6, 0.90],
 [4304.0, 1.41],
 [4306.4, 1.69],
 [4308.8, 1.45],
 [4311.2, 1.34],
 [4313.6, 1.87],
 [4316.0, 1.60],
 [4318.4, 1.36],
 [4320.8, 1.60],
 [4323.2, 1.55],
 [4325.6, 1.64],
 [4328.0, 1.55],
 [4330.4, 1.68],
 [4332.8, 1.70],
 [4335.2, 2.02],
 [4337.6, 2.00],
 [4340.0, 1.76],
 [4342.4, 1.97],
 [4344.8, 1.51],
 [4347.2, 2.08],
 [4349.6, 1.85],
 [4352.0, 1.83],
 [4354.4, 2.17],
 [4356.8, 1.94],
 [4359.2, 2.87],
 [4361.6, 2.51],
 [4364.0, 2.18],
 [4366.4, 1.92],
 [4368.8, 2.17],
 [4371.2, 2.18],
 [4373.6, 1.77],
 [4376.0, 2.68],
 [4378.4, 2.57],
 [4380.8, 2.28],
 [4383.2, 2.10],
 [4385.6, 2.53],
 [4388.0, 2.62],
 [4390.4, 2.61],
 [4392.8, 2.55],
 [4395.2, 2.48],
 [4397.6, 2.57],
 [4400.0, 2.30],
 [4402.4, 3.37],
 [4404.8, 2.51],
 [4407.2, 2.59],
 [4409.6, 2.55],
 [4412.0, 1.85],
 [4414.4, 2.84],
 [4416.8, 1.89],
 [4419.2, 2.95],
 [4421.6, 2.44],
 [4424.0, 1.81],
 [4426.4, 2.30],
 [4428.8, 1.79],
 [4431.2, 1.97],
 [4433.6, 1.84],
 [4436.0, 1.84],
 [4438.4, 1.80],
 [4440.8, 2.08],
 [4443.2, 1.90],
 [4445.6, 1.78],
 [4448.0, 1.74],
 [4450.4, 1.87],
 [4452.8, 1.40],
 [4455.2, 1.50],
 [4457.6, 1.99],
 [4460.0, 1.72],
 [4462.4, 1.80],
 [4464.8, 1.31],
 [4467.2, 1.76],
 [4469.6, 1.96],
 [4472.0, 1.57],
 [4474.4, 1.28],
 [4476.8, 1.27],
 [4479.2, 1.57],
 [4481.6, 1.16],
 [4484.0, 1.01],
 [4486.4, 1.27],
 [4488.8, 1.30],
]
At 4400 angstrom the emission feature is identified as C IV 1549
